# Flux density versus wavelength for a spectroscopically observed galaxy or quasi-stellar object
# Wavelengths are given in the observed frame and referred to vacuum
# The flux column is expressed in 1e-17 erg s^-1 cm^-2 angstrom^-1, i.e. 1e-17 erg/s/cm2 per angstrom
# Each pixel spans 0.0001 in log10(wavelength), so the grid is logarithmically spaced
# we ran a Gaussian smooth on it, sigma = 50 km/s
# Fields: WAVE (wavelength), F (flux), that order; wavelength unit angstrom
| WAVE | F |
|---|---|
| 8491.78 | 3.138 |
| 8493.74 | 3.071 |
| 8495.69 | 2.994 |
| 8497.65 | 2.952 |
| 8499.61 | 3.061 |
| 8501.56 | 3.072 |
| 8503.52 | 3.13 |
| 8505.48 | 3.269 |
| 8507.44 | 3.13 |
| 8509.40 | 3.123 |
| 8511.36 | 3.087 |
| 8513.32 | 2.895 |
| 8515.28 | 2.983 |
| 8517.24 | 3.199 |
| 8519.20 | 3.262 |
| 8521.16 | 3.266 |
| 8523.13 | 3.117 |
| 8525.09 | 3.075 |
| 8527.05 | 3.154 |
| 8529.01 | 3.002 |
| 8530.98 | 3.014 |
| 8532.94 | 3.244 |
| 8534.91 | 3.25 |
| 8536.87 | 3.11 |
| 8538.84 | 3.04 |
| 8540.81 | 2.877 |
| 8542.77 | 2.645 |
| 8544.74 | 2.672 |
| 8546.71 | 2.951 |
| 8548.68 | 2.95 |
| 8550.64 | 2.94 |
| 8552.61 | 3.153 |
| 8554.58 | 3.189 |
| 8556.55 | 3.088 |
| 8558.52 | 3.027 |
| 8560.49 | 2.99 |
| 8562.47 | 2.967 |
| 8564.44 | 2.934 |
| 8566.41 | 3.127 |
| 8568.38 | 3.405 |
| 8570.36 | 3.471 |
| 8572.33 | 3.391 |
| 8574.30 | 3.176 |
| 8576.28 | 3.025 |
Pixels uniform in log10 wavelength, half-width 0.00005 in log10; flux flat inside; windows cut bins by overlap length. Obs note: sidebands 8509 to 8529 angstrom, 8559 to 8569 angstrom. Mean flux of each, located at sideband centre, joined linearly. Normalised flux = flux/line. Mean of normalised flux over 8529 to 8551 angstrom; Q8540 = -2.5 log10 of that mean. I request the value 0.04 mag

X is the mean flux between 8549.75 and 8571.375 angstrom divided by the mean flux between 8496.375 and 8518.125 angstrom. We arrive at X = 1.0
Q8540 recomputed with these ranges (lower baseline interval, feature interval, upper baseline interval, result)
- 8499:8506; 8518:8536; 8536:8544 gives -0.061 mag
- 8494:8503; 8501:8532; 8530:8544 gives -0.030 mag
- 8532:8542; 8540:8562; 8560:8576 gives 0.064 mag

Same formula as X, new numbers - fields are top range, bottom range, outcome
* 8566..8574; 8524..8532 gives 1.09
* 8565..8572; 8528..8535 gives 1.07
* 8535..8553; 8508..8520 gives 0.95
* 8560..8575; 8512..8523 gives 1.02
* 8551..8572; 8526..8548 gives 1.05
